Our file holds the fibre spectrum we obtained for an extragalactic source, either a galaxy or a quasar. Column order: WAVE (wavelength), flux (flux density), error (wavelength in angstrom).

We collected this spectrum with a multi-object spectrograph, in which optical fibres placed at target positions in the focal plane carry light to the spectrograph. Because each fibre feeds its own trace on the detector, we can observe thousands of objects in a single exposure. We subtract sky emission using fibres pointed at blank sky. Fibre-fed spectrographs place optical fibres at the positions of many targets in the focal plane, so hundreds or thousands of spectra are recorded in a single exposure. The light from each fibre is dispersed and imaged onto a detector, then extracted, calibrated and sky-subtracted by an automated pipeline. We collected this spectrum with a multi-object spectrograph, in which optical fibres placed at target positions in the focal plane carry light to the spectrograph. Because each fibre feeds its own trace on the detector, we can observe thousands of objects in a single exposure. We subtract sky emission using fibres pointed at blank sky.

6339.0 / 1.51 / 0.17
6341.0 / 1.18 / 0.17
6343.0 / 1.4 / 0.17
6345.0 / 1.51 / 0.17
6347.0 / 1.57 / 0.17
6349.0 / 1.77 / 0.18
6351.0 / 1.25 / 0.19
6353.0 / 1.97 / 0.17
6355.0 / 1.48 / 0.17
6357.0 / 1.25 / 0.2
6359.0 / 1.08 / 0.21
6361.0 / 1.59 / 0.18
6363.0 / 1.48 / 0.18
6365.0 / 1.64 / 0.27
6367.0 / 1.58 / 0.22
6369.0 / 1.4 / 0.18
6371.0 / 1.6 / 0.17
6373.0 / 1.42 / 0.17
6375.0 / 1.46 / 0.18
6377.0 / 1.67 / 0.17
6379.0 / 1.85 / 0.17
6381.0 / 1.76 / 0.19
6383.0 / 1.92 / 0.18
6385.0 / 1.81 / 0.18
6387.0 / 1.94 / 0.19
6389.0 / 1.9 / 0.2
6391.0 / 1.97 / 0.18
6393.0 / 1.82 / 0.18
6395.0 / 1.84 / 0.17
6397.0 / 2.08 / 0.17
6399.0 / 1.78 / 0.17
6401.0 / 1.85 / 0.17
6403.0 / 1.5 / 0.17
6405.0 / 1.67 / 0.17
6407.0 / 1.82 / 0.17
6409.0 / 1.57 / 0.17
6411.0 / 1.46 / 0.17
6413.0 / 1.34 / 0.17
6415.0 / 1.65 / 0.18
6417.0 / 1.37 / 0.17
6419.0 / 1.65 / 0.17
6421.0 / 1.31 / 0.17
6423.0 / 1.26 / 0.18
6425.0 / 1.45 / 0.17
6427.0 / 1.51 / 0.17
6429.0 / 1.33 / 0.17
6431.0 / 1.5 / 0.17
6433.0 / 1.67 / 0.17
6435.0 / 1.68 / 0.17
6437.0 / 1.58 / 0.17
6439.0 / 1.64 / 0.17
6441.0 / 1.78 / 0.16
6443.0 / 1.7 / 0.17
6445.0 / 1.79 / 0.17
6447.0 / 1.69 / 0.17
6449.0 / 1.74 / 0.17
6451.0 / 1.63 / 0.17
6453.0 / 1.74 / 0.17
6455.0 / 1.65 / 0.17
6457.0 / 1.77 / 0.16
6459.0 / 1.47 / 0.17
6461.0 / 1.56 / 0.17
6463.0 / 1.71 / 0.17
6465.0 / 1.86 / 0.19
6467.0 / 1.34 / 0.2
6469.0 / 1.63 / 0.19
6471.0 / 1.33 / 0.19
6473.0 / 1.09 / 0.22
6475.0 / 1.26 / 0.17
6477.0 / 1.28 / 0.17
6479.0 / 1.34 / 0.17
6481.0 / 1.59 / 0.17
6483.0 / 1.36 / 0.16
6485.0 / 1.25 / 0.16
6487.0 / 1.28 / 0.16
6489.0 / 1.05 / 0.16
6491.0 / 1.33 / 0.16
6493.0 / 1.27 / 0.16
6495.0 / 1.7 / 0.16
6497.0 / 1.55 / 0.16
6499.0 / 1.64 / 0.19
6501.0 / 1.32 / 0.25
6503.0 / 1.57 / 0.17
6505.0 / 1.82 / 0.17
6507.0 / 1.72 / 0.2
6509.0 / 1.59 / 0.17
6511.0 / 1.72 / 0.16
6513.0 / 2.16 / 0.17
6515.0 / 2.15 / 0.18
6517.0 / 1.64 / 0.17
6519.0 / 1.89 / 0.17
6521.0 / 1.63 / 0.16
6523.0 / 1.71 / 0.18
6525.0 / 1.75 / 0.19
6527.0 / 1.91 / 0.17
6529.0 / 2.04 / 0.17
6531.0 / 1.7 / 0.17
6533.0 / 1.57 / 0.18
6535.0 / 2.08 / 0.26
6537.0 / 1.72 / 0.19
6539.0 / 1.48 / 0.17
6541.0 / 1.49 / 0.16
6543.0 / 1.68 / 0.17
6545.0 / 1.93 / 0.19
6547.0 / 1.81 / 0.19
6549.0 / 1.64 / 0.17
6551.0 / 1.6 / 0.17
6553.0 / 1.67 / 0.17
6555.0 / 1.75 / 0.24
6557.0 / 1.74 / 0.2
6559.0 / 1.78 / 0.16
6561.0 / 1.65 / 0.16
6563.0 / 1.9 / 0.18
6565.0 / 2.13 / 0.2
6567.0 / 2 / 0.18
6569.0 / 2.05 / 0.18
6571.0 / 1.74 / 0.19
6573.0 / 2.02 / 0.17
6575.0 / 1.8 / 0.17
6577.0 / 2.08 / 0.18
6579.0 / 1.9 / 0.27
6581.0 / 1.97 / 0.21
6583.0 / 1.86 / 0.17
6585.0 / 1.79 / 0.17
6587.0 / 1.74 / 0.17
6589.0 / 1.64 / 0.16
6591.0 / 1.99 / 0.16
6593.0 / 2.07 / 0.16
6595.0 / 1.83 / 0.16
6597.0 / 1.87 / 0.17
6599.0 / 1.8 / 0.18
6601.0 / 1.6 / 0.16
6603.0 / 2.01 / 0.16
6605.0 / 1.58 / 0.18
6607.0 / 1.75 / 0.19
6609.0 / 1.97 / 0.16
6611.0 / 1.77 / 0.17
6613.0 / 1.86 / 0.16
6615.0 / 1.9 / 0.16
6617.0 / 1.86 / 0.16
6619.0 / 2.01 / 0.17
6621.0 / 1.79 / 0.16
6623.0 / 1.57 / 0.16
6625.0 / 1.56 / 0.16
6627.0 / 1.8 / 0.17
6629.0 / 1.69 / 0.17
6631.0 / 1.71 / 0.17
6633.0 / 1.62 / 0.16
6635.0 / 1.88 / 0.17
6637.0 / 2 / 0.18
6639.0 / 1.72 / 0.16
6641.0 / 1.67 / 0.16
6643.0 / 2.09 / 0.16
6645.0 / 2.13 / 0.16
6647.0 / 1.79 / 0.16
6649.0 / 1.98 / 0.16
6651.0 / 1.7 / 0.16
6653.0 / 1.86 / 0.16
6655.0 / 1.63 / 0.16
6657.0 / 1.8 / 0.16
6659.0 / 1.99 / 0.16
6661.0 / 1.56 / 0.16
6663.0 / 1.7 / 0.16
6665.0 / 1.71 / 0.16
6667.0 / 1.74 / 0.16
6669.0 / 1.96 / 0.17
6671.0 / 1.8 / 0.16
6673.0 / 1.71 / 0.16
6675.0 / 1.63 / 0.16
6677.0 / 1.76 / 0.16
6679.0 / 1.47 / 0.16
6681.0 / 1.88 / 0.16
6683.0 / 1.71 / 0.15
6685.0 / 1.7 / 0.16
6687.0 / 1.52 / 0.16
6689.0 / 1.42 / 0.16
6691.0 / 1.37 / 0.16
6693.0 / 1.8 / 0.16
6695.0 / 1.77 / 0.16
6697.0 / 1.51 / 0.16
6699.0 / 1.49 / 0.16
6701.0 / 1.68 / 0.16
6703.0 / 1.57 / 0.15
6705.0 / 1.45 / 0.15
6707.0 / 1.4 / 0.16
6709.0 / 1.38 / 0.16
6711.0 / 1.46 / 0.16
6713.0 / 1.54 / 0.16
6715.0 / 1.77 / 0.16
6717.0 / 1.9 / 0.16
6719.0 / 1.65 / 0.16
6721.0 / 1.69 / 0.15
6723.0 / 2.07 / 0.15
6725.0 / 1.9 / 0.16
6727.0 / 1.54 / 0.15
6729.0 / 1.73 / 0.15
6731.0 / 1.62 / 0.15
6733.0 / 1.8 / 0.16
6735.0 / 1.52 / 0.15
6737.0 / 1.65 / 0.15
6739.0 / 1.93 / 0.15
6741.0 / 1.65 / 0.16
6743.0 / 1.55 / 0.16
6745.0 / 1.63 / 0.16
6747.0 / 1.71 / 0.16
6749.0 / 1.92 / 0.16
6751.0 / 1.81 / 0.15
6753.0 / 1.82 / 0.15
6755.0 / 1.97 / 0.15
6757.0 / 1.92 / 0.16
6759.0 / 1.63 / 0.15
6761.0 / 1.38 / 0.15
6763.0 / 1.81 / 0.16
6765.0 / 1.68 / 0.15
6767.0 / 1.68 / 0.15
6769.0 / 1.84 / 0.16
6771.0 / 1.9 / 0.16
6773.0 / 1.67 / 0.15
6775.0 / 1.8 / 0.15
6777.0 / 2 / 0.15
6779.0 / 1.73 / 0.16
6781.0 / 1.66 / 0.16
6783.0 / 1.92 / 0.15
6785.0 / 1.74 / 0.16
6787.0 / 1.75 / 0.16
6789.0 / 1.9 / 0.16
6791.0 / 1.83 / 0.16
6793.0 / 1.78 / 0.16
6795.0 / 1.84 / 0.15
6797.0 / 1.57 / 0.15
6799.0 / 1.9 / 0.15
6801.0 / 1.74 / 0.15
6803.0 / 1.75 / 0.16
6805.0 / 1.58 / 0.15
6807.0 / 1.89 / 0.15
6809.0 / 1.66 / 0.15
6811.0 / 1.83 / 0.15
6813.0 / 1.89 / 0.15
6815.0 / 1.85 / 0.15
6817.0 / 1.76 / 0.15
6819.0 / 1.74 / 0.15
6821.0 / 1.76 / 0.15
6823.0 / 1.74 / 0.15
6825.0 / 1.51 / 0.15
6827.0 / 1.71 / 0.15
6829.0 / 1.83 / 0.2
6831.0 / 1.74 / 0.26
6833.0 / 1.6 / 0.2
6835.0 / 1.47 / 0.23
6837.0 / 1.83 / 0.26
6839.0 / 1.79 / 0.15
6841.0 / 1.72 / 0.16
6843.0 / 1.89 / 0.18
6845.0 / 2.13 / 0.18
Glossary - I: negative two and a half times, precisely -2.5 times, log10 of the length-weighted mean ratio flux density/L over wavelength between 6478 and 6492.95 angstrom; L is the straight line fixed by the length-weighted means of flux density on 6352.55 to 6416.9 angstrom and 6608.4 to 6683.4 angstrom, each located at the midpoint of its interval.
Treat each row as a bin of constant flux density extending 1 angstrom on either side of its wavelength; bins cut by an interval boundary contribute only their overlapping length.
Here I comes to 0.29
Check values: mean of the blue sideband 1.65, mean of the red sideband 1.79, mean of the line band 1.31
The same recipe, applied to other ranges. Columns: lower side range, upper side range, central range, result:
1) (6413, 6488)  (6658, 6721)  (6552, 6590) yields -0.17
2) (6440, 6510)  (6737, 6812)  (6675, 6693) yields 0.05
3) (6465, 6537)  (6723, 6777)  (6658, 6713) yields 0.05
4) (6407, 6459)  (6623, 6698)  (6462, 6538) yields 0.02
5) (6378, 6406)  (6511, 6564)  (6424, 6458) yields 0.11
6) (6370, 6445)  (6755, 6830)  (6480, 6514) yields 0.11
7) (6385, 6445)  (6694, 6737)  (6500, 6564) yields -0.06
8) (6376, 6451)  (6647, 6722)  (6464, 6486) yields 0.20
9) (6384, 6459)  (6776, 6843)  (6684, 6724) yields 0.08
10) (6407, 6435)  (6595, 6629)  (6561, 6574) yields -0.13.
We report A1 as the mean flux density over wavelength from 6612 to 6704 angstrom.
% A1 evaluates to 1.74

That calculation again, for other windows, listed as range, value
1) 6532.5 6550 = 1.72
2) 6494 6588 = 1.78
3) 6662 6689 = 1.7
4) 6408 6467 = 1.58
